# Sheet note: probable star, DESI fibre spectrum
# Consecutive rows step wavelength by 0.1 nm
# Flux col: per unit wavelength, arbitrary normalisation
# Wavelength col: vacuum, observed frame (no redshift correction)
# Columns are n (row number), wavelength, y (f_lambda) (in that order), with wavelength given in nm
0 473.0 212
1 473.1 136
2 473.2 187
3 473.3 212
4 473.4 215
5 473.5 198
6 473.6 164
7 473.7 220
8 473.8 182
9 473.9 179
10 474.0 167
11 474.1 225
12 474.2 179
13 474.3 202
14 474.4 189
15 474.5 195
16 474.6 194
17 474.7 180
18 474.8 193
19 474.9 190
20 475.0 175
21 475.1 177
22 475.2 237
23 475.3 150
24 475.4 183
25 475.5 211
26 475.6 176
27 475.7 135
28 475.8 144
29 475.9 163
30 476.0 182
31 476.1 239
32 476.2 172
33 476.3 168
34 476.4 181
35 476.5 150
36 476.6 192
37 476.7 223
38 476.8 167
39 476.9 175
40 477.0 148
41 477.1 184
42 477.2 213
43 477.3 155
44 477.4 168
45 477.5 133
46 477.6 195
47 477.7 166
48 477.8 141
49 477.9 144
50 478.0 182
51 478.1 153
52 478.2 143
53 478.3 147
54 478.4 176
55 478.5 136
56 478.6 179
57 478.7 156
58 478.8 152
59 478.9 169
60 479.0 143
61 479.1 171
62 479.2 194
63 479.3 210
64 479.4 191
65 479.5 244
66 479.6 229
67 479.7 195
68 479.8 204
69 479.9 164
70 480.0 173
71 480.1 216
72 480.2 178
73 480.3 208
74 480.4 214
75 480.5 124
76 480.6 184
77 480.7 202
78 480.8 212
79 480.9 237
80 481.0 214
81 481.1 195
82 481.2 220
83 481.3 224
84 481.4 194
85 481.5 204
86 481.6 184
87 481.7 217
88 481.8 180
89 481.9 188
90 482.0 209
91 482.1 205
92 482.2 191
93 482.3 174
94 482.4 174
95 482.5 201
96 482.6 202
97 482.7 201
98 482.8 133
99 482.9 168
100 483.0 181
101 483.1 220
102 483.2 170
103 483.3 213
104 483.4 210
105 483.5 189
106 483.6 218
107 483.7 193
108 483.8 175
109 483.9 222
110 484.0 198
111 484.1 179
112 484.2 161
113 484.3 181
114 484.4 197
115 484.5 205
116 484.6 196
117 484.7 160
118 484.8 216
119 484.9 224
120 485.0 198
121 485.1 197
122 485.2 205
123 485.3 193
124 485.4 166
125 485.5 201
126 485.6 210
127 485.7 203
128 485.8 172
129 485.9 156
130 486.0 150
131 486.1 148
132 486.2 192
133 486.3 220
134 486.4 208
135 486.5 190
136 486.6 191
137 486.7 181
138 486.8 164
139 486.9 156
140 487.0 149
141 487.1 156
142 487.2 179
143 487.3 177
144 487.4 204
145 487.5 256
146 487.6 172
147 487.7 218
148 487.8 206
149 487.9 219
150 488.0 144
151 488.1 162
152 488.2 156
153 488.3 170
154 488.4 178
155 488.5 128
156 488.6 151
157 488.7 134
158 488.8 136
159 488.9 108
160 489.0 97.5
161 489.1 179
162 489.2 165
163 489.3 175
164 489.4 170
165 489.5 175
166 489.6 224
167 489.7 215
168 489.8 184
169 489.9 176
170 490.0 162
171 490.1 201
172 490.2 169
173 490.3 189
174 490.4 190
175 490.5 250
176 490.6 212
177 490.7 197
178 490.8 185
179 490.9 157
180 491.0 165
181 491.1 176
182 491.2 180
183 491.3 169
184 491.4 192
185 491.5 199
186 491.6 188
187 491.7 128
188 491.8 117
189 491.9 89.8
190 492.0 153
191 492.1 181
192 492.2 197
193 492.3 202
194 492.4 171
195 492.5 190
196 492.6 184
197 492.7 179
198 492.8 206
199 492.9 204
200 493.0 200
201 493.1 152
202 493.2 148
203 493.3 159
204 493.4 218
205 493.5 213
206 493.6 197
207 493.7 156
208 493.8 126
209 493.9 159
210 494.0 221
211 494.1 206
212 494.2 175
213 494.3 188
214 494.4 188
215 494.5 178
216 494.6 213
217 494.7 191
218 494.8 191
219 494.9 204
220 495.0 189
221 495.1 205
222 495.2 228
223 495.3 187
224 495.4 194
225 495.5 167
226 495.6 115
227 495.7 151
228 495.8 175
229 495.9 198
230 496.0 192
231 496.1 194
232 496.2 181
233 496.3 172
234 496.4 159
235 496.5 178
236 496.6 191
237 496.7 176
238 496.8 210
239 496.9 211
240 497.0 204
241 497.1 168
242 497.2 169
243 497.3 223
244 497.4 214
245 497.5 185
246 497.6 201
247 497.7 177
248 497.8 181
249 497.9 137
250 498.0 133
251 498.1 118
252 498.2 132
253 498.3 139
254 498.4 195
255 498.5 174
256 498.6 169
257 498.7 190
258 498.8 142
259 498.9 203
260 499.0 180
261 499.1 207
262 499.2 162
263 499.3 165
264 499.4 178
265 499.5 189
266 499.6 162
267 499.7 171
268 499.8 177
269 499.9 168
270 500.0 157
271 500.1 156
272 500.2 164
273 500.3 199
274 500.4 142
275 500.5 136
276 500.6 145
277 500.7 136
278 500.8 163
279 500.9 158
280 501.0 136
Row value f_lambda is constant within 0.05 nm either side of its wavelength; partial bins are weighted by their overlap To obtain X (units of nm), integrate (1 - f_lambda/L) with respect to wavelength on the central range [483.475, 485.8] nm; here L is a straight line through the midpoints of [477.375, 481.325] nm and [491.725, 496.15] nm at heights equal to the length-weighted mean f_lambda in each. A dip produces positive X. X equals -0.17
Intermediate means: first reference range 182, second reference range 180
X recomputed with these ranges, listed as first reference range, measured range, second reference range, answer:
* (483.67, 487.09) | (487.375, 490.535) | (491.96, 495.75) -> 0.15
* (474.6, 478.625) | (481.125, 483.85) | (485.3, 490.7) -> -0.28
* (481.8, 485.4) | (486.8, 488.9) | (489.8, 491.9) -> 0.15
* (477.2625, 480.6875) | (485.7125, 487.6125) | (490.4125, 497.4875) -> -0.02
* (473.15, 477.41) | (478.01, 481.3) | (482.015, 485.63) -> 0.05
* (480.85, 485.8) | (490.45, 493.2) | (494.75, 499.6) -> 0.11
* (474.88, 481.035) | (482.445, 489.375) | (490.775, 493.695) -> -0.17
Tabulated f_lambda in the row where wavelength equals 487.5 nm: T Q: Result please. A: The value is 256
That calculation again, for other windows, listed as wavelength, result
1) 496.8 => 210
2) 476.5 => 150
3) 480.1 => 216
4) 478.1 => 153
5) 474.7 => 180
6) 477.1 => 184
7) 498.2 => 132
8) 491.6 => 188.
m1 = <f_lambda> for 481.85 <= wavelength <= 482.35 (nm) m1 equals 193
